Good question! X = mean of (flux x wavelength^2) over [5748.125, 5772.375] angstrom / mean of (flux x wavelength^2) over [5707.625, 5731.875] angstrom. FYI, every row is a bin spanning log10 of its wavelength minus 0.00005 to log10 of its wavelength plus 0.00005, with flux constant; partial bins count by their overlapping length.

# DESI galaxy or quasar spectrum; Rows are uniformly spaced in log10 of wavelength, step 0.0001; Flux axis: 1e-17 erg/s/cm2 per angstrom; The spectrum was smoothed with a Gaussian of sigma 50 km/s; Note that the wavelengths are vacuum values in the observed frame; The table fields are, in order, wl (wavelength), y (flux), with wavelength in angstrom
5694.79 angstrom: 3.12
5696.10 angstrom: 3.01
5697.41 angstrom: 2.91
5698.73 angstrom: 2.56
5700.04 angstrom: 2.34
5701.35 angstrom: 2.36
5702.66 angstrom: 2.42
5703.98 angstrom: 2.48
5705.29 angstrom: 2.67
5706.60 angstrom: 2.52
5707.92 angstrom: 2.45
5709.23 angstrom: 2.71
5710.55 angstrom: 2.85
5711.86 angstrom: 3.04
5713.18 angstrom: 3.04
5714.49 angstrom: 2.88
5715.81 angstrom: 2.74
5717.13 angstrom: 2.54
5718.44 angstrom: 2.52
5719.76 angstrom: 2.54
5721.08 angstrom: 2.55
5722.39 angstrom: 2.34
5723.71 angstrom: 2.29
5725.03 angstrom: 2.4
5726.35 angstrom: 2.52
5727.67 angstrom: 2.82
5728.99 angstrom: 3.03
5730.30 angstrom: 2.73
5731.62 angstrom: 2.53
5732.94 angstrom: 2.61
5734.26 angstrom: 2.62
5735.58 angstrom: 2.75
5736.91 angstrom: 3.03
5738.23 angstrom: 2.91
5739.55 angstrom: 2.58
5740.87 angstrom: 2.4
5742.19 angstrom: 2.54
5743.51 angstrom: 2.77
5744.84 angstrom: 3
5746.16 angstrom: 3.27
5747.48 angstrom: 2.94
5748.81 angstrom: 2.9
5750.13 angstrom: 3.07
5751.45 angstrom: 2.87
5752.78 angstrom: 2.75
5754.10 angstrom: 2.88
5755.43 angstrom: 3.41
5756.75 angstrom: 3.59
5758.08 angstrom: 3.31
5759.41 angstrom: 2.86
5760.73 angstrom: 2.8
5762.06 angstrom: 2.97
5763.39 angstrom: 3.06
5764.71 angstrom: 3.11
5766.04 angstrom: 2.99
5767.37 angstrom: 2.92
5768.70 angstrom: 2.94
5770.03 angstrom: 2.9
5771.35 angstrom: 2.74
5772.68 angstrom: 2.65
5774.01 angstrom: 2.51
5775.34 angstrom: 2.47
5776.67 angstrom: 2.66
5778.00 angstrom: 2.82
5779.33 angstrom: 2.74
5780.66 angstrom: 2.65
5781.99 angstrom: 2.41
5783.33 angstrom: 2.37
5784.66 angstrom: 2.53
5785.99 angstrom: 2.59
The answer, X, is 1.14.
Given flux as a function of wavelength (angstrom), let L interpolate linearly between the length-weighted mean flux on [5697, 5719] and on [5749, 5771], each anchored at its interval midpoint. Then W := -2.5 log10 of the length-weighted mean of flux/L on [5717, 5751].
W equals 0.05 mag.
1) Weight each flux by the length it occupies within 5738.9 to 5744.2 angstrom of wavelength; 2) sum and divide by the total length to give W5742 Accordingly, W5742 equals 2.57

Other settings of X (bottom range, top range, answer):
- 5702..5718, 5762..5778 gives 1.07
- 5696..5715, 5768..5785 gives 1.02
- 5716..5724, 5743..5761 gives 1.23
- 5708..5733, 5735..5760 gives 1.11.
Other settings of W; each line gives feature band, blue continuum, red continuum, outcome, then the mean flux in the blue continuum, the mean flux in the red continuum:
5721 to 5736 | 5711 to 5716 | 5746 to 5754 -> 0.134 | 2.94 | 2.94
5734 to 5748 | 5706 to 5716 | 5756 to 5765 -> 0.065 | 2.78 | 3.1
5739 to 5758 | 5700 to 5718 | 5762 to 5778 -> -0.067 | 2.66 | 2.82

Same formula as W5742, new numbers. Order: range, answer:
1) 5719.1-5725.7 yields 2.42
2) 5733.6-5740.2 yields 2.78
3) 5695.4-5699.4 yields 2.83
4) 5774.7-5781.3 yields 2.67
